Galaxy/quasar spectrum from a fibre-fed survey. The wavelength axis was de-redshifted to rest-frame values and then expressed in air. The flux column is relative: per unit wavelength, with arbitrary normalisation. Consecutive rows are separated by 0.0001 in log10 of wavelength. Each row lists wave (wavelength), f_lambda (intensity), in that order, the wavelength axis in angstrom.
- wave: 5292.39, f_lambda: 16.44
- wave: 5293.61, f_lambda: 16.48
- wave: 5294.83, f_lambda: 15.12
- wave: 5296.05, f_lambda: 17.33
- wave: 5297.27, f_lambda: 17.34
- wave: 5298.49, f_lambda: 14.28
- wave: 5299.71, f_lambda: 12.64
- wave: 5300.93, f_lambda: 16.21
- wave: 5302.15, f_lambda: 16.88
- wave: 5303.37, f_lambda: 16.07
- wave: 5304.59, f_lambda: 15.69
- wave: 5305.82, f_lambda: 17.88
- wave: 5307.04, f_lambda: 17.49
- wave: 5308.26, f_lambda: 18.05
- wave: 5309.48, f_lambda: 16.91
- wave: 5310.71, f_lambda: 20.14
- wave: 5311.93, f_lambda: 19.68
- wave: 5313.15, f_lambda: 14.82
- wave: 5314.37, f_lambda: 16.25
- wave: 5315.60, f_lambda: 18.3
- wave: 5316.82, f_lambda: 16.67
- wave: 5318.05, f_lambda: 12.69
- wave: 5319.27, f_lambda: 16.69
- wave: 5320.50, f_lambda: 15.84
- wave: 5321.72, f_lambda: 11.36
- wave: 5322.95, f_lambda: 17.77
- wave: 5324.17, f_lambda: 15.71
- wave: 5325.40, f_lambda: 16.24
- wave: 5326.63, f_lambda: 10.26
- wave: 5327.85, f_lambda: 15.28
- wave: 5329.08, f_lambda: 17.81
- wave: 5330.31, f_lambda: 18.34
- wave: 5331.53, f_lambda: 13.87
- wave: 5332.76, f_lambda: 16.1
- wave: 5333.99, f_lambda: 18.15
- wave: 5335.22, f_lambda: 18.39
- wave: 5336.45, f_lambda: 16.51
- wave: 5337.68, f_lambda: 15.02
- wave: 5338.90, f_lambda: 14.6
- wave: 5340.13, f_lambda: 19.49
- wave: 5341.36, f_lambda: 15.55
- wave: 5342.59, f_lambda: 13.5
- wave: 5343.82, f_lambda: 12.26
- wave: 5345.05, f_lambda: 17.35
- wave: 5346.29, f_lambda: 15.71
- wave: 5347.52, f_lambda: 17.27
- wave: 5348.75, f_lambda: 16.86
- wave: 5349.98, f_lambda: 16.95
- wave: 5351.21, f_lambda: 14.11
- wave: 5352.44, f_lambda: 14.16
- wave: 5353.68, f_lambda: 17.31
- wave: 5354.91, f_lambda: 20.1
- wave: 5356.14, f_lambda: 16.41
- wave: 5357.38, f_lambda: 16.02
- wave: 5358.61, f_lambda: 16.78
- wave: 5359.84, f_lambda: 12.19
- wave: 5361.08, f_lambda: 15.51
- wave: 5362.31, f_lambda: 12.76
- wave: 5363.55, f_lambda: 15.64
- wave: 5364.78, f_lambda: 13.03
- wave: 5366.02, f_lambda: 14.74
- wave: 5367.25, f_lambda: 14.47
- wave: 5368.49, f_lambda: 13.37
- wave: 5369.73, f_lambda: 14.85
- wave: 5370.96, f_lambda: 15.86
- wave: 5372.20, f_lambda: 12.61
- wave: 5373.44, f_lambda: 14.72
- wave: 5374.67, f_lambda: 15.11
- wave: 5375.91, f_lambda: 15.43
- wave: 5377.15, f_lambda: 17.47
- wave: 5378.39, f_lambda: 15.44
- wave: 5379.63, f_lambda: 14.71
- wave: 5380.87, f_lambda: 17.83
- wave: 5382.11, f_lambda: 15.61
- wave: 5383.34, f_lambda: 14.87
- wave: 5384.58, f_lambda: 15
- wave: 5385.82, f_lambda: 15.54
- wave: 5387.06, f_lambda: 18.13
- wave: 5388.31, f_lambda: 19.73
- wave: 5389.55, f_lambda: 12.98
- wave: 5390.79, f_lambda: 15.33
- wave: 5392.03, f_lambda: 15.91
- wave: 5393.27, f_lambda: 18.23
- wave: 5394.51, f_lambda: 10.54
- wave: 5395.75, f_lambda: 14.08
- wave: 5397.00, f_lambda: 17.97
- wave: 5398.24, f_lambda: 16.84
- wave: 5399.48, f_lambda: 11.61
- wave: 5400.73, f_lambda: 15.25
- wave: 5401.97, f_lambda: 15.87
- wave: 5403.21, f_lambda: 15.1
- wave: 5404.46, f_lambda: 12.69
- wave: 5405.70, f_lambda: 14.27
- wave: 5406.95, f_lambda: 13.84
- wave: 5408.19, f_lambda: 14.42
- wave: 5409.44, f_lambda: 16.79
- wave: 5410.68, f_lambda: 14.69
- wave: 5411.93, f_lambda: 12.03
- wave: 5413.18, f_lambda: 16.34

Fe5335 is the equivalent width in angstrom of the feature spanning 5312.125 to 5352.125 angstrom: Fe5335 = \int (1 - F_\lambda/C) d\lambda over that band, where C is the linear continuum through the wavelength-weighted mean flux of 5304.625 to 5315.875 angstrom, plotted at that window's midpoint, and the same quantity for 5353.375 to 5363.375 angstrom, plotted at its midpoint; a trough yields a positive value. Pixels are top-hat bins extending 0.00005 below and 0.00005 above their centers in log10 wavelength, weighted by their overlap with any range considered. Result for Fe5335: 2.3 angstrom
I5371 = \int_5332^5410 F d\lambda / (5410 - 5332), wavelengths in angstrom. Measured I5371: 15.5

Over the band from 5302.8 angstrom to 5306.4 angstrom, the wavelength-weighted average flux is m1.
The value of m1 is 16.5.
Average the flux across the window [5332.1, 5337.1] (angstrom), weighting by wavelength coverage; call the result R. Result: 17.2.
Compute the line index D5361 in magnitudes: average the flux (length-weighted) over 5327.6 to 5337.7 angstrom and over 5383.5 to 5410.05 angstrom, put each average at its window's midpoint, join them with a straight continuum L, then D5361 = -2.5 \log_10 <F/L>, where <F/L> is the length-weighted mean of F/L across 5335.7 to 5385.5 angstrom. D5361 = 0.04 mag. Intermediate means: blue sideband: 16.7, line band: 15.4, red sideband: 15.2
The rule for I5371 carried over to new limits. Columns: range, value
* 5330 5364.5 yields 15.9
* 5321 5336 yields 15.8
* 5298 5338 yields 16.2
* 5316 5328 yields 14.9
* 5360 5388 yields 15.1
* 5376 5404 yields 15.6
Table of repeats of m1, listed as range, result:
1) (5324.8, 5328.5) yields 14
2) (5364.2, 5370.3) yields 14.1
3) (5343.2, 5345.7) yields 14.8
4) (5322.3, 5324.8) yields 16.6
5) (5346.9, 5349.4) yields 17.1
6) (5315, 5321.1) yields 16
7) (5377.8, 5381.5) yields 16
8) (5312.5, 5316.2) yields 16.5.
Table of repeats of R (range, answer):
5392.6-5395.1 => 14.5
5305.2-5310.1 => 17.5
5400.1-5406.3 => 14.6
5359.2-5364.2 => 14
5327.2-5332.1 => 16.3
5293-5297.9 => 16.5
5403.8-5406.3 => 13.5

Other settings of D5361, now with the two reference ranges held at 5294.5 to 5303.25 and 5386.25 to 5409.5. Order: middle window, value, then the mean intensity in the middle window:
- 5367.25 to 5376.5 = 0.057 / 14.6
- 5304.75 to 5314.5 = -0.128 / 17.6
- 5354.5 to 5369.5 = 0.028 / 15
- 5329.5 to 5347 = -0.039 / 16.1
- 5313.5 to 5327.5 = 0.026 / 15.2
